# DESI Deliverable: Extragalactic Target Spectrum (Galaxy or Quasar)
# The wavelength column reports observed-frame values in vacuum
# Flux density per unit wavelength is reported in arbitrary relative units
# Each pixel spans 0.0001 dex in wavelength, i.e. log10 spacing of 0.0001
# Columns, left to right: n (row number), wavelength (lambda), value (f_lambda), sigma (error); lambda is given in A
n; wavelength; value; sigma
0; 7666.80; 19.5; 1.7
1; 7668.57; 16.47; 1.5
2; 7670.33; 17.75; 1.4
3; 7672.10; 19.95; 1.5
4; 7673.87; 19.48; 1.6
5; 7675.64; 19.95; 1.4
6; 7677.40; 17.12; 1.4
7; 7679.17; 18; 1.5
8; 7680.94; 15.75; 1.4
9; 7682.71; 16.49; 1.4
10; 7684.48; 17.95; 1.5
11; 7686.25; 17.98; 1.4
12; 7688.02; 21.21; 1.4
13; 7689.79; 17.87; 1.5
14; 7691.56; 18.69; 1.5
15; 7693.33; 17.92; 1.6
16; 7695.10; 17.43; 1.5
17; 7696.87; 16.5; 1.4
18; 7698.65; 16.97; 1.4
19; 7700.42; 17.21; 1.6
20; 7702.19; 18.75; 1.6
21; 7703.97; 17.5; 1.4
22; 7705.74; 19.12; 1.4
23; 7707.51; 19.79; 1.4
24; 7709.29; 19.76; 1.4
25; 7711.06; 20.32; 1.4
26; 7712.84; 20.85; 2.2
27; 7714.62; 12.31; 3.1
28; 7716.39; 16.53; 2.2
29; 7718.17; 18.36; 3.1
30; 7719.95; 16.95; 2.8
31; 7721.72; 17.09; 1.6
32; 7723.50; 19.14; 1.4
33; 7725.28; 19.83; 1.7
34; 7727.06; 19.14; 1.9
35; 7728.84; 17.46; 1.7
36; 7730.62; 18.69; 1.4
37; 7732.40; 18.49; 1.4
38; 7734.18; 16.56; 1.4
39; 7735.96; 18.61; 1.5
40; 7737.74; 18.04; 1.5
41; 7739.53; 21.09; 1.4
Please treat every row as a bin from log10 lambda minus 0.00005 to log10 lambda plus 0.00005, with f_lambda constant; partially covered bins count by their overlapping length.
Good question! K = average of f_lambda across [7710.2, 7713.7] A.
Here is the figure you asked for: 20.6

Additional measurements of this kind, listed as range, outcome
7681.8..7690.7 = 18.3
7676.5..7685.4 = 17.1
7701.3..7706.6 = 18.5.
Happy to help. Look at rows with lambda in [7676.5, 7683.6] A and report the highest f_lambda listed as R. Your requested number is 18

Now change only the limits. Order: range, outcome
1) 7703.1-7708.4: 19.79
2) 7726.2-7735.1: 19.14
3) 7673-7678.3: 19.95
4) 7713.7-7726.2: 19.83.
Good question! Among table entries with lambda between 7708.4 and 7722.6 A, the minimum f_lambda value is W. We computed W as 12.31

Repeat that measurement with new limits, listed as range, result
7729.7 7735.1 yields 16.56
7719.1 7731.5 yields 16.95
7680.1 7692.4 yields 15.75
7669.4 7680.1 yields 17.12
